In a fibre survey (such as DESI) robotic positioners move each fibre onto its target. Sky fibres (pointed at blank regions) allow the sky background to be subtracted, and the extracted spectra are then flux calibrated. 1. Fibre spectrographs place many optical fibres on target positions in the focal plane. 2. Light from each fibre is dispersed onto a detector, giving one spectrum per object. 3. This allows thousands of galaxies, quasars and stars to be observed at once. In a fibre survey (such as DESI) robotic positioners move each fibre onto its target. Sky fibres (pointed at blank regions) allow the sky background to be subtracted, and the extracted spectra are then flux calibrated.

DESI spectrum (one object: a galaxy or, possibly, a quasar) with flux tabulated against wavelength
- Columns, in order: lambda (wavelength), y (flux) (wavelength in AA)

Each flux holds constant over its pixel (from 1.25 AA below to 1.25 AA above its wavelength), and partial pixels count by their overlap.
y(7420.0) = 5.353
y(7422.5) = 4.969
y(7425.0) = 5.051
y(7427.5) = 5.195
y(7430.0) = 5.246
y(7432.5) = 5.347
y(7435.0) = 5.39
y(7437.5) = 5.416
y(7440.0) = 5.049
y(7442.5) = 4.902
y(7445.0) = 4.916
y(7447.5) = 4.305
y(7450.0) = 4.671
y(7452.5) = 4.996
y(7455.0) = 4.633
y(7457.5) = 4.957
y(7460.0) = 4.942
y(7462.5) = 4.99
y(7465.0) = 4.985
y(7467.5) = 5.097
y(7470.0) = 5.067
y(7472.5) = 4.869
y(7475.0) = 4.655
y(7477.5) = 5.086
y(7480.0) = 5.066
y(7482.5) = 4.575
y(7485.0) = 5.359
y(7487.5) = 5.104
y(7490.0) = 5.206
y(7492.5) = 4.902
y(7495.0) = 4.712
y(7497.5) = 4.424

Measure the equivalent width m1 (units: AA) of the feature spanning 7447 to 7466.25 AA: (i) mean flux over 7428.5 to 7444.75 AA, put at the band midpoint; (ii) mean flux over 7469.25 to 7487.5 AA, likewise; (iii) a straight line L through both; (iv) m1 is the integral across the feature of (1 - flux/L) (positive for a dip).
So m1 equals 1.0 AA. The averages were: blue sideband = 5.21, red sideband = 4.96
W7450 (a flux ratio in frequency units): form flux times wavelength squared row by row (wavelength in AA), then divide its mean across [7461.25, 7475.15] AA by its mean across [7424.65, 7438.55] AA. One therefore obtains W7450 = 0.9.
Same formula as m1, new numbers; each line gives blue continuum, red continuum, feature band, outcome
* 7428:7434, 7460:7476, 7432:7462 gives 1.1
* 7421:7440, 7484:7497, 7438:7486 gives 1.9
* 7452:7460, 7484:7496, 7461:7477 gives 0.0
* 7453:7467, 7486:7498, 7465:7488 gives -0.3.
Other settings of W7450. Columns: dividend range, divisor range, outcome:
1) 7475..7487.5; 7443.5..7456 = 1.07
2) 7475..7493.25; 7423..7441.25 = 0.97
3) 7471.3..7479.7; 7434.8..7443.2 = 0.95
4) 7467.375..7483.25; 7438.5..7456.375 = 1.03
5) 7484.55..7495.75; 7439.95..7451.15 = 1.08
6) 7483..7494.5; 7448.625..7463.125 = 1.06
